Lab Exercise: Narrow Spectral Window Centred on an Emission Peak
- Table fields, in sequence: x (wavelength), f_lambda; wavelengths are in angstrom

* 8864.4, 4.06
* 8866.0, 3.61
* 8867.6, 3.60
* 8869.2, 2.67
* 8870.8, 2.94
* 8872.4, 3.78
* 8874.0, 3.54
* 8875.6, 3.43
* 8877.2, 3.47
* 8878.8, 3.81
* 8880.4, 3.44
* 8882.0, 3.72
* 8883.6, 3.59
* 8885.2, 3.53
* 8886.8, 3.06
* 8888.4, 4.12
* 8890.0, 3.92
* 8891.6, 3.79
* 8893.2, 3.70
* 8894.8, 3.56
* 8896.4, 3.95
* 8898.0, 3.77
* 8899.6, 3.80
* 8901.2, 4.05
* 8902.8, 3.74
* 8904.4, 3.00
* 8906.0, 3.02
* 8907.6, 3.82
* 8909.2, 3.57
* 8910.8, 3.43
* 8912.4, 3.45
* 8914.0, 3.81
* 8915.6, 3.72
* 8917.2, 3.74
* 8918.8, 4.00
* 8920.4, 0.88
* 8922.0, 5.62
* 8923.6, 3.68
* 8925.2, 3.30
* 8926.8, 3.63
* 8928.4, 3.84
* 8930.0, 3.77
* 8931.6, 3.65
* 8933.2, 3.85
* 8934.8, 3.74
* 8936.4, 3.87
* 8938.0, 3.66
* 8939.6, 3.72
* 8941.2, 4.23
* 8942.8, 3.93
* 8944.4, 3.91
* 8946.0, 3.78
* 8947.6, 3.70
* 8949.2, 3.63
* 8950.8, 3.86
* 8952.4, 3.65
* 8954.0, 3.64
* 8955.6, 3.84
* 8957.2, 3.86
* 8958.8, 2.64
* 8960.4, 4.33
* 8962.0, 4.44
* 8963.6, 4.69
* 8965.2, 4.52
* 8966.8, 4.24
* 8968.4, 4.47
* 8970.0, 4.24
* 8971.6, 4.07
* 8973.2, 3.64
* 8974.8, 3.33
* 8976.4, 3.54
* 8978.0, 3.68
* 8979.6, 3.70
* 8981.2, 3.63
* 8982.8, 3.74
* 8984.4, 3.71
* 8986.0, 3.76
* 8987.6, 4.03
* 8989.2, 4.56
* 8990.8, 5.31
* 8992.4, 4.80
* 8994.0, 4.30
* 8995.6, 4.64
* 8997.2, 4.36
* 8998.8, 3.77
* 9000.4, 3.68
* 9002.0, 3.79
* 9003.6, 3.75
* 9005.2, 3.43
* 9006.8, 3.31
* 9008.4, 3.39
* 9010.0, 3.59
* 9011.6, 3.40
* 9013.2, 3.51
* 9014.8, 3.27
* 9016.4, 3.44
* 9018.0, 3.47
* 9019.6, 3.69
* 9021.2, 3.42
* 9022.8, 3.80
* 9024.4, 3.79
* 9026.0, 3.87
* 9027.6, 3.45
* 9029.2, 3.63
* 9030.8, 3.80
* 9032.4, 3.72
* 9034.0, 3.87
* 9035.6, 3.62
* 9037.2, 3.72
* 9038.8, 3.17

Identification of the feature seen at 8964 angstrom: H-alpha 6563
